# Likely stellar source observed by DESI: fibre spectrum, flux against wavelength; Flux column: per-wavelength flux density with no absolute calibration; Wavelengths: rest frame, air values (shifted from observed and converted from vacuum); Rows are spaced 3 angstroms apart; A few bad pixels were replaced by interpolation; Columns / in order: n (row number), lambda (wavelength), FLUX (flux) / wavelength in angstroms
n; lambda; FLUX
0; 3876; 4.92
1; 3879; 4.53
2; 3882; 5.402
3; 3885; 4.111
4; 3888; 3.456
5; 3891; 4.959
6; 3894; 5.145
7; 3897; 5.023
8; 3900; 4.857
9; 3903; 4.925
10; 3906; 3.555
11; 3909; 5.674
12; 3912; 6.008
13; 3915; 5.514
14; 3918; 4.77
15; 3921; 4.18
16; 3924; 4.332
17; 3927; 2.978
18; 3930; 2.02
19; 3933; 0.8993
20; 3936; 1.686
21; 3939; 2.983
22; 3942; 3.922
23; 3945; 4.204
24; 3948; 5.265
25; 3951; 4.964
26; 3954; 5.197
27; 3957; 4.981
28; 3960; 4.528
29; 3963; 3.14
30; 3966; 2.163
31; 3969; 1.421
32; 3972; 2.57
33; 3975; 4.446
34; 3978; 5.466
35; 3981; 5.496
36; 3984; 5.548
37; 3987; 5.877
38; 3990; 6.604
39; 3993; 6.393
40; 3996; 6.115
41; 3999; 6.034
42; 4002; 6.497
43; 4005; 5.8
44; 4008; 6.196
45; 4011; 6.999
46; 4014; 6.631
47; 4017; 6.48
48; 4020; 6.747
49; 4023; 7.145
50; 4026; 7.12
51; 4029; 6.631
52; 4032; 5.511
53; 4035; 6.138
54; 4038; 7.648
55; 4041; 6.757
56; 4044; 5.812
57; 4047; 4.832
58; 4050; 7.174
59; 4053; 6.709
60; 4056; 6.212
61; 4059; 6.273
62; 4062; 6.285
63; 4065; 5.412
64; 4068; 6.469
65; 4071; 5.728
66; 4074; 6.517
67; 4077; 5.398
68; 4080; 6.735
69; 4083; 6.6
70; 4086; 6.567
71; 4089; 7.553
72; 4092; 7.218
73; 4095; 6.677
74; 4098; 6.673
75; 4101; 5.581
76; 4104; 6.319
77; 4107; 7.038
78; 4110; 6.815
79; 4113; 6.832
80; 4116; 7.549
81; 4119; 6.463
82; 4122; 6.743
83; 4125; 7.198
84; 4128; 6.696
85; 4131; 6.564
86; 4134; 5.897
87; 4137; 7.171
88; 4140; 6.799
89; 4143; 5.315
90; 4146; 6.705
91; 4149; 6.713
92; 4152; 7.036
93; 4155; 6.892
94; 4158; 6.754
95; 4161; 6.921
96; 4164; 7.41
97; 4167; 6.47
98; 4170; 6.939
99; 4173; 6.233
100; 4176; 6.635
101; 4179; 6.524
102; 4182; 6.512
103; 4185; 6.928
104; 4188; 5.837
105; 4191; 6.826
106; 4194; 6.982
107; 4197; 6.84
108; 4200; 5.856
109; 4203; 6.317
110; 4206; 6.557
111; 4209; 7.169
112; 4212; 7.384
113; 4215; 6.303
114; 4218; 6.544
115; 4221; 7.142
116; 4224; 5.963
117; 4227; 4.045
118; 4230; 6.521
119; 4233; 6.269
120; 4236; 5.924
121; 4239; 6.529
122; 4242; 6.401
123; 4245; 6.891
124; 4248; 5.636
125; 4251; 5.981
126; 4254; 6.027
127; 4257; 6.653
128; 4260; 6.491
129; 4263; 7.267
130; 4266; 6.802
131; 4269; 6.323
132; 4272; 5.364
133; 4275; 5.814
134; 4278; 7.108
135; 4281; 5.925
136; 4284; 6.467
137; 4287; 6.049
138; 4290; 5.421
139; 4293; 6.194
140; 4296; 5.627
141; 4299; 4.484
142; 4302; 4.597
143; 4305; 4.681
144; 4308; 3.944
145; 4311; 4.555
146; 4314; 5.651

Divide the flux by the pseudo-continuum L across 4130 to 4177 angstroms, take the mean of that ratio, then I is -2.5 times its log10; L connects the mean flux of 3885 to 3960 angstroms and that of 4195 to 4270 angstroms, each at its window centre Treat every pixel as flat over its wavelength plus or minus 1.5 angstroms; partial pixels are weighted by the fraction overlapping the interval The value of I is -0.14 mag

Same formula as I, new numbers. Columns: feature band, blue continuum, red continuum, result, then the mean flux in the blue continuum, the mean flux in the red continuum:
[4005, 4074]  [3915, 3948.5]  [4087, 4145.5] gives -0.20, 3.42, 6.69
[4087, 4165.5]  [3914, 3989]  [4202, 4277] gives -0.24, 3.95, 6.34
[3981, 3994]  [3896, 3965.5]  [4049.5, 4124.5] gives -0.20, 4.12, 6.54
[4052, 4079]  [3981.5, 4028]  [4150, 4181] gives 0.07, 6.4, 6.78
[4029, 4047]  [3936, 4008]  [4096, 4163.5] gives -0.13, 4.73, 6.68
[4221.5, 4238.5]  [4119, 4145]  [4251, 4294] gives 0.09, 6.55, 6.27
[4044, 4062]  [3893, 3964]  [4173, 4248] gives -0.20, 4.2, 6.43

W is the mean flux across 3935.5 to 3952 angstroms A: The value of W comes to 3.93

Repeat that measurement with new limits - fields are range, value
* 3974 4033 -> 6.21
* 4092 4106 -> 6.44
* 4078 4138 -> 6.73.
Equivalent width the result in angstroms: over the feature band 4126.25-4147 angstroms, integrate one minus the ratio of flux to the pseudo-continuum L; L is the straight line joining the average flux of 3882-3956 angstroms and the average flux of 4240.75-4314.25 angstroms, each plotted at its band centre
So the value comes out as -4.9 angstroms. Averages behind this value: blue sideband 4.22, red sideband 5.86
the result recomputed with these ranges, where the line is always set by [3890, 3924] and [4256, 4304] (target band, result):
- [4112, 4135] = -4.9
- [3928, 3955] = 8.7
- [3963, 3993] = 4.2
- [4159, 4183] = -4.3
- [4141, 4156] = -2.4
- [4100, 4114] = -2.6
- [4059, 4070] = -1.4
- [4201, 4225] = -3.5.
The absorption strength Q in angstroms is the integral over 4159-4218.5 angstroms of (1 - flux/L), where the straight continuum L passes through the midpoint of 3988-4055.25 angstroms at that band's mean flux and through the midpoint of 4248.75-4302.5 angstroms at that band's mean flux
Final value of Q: -4.6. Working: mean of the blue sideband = 6.45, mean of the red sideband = 6.05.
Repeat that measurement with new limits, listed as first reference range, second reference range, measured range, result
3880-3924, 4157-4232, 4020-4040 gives -4.09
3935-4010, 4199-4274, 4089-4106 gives -3.45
